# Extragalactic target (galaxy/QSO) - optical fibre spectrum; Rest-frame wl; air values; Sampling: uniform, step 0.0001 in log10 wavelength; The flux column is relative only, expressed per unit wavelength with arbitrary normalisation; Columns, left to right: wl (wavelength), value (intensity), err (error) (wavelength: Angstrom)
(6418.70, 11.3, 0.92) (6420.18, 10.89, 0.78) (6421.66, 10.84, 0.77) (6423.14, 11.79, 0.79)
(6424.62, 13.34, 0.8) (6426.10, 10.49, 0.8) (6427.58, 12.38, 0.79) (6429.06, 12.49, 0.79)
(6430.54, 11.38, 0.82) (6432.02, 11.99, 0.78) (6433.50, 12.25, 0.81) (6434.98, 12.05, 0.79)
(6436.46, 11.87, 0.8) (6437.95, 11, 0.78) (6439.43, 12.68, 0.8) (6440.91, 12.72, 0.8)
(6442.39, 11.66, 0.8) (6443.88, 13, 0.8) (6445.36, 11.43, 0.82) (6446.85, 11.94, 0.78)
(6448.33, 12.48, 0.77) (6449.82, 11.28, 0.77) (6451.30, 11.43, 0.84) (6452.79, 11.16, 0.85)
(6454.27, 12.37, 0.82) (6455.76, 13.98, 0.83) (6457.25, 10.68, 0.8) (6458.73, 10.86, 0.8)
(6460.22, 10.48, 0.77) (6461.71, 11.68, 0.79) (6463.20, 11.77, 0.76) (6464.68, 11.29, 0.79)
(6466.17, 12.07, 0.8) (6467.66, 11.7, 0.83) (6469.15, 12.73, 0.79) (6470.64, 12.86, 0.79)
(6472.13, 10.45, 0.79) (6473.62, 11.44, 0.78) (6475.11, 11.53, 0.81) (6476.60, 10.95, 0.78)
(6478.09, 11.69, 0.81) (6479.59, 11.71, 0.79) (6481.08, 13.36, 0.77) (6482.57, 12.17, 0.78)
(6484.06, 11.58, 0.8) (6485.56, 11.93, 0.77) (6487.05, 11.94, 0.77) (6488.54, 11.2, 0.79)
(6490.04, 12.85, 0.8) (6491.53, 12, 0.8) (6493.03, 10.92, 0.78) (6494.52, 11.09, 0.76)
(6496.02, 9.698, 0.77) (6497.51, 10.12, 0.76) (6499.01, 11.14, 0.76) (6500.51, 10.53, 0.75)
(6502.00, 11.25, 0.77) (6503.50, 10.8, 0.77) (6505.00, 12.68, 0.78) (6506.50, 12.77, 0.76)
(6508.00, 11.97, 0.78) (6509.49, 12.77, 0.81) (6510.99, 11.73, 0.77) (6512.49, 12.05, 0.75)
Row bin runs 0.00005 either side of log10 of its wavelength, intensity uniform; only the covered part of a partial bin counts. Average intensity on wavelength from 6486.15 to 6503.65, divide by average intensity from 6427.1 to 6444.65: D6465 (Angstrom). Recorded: 0.92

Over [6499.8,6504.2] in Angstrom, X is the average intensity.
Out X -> 10.9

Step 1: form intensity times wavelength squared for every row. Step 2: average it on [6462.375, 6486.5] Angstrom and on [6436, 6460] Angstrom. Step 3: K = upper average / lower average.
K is 1.00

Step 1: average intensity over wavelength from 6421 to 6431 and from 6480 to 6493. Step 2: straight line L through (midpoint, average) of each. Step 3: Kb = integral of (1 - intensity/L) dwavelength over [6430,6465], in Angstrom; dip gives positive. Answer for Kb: 0.27 Angstrom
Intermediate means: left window 11.8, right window 12.1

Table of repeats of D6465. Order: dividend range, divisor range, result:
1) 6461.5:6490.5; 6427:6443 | 0.98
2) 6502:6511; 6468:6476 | 1.03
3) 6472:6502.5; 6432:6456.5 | 0.95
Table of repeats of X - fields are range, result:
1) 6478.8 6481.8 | 12.5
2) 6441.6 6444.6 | 12.3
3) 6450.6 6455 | 11.7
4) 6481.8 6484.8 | 11.9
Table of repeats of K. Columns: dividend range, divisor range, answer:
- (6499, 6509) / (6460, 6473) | 1.01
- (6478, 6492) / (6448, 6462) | 1.05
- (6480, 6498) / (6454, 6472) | 0.99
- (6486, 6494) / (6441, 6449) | 0.98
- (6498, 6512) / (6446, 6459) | 1.01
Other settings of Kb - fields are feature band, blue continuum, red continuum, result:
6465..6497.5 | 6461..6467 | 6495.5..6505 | -1.2 Angstrom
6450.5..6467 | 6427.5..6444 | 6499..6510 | 0.5 Angstrom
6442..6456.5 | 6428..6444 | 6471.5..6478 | -0.4 Angstrom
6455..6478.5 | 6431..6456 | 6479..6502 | 0.2 Angstrom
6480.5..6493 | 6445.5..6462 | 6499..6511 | -0.3 Angstrom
